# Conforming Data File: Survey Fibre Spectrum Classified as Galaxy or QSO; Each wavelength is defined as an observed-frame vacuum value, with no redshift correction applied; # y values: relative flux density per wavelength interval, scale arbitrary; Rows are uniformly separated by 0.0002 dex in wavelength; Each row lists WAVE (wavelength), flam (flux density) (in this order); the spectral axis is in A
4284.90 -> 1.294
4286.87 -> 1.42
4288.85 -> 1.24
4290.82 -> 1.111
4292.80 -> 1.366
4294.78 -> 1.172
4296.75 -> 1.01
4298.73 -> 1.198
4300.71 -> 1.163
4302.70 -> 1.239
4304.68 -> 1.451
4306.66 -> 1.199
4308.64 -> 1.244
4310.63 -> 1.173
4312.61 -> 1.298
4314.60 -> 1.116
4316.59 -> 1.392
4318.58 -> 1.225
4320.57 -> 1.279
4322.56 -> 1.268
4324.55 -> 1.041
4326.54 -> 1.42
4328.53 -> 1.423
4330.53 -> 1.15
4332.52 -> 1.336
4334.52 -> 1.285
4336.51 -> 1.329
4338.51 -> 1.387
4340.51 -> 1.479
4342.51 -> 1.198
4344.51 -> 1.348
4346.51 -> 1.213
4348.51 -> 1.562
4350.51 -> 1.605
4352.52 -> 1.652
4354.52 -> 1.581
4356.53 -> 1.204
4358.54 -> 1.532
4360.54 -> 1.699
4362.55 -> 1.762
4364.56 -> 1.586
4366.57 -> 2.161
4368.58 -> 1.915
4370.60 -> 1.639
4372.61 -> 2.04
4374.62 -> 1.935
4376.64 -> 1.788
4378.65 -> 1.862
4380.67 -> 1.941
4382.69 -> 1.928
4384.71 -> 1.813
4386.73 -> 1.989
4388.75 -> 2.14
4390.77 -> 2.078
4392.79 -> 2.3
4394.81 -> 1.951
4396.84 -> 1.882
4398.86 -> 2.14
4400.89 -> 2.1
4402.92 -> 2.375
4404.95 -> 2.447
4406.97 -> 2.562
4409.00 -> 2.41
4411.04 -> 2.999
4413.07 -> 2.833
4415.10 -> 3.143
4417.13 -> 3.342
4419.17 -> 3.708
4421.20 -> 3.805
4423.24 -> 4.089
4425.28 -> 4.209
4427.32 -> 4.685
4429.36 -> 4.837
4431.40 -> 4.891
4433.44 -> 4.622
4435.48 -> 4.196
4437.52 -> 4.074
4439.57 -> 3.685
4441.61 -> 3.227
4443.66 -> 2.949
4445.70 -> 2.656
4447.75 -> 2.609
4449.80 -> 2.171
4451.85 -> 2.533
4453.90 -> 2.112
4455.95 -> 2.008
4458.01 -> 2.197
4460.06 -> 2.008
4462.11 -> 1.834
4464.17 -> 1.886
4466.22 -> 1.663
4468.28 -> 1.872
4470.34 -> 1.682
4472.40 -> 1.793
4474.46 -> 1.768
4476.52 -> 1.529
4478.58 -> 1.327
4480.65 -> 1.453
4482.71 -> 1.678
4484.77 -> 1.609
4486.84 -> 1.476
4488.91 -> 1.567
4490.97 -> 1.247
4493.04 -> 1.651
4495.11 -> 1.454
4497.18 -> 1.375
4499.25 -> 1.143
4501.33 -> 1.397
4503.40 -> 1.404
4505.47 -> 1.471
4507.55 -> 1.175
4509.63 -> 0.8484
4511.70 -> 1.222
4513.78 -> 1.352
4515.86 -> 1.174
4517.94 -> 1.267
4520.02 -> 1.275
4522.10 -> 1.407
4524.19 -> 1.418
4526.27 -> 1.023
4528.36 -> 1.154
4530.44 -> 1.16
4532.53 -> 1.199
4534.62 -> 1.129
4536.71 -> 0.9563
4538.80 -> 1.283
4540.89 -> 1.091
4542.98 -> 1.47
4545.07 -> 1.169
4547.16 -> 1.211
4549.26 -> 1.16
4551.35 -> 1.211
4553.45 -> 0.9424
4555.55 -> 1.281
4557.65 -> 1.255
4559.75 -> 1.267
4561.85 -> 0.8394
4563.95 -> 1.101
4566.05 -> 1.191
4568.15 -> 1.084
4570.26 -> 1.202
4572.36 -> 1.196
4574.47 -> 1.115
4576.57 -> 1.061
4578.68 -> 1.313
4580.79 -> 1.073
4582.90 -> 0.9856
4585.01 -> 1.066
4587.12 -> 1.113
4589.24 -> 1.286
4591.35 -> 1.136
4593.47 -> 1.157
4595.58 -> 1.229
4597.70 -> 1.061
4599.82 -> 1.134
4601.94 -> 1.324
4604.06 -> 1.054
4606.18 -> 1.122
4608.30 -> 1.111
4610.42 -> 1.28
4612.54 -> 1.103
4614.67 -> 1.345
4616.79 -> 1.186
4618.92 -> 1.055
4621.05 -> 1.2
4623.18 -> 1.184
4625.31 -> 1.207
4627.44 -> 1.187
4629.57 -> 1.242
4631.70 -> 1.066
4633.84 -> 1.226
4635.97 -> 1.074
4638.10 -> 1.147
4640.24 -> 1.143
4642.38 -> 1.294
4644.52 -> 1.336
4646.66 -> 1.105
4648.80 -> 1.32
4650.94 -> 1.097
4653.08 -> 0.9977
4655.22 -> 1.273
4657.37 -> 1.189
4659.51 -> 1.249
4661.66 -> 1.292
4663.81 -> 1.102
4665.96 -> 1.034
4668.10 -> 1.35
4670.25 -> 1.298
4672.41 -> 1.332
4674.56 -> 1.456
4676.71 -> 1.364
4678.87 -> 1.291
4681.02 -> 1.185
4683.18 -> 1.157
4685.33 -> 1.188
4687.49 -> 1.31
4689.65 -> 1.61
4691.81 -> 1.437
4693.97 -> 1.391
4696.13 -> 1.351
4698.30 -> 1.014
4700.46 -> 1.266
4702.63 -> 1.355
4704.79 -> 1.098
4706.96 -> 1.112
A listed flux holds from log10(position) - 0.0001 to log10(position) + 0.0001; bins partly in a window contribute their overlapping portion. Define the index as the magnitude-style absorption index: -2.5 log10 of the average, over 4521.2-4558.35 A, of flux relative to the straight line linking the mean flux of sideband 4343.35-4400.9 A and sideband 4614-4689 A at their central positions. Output 0.210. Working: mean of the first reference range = 1.8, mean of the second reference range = 1.22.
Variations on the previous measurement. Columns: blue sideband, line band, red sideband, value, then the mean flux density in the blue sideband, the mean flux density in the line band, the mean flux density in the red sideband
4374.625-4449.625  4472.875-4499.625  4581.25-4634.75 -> 0.449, 2.93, 1.5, 1.16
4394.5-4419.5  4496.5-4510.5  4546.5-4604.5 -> 0.367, 2.6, 1.26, 1.14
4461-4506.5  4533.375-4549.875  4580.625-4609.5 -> 0.132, 1.56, 1.18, 1.13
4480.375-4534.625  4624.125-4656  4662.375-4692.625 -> 0.105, 1.32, 1.18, 1.29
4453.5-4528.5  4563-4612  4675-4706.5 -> 0.217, 1.51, 1.15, 1.29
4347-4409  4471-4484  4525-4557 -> -0.099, 1.91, 1.59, 1.17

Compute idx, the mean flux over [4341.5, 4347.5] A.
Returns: 1.25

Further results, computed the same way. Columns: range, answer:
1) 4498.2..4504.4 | 1.31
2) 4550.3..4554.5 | 1.08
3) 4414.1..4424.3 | 3.62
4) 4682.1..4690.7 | 1.32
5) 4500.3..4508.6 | 1.36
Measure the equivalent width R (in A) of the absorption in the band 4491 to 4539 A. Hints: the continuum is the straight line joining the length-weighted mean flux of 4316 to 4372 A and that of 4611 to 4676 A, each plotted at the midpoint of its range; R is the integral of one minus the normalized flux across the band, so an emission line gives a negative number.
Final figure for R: 2.1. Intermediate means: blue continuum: 1.46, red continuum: 1.2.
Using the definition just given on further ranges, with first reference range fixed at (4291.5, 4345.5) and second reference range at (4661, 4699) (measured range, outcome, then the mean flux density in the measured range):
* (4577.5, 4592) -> 1.6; 1.14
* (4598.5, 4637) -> 3.4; 1.17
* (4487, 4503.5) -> -1.7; 1.41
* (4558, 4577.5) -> 2.4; 1.12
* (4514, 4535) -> 0.8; 1.23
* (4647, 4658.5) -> 1.0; 1.17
